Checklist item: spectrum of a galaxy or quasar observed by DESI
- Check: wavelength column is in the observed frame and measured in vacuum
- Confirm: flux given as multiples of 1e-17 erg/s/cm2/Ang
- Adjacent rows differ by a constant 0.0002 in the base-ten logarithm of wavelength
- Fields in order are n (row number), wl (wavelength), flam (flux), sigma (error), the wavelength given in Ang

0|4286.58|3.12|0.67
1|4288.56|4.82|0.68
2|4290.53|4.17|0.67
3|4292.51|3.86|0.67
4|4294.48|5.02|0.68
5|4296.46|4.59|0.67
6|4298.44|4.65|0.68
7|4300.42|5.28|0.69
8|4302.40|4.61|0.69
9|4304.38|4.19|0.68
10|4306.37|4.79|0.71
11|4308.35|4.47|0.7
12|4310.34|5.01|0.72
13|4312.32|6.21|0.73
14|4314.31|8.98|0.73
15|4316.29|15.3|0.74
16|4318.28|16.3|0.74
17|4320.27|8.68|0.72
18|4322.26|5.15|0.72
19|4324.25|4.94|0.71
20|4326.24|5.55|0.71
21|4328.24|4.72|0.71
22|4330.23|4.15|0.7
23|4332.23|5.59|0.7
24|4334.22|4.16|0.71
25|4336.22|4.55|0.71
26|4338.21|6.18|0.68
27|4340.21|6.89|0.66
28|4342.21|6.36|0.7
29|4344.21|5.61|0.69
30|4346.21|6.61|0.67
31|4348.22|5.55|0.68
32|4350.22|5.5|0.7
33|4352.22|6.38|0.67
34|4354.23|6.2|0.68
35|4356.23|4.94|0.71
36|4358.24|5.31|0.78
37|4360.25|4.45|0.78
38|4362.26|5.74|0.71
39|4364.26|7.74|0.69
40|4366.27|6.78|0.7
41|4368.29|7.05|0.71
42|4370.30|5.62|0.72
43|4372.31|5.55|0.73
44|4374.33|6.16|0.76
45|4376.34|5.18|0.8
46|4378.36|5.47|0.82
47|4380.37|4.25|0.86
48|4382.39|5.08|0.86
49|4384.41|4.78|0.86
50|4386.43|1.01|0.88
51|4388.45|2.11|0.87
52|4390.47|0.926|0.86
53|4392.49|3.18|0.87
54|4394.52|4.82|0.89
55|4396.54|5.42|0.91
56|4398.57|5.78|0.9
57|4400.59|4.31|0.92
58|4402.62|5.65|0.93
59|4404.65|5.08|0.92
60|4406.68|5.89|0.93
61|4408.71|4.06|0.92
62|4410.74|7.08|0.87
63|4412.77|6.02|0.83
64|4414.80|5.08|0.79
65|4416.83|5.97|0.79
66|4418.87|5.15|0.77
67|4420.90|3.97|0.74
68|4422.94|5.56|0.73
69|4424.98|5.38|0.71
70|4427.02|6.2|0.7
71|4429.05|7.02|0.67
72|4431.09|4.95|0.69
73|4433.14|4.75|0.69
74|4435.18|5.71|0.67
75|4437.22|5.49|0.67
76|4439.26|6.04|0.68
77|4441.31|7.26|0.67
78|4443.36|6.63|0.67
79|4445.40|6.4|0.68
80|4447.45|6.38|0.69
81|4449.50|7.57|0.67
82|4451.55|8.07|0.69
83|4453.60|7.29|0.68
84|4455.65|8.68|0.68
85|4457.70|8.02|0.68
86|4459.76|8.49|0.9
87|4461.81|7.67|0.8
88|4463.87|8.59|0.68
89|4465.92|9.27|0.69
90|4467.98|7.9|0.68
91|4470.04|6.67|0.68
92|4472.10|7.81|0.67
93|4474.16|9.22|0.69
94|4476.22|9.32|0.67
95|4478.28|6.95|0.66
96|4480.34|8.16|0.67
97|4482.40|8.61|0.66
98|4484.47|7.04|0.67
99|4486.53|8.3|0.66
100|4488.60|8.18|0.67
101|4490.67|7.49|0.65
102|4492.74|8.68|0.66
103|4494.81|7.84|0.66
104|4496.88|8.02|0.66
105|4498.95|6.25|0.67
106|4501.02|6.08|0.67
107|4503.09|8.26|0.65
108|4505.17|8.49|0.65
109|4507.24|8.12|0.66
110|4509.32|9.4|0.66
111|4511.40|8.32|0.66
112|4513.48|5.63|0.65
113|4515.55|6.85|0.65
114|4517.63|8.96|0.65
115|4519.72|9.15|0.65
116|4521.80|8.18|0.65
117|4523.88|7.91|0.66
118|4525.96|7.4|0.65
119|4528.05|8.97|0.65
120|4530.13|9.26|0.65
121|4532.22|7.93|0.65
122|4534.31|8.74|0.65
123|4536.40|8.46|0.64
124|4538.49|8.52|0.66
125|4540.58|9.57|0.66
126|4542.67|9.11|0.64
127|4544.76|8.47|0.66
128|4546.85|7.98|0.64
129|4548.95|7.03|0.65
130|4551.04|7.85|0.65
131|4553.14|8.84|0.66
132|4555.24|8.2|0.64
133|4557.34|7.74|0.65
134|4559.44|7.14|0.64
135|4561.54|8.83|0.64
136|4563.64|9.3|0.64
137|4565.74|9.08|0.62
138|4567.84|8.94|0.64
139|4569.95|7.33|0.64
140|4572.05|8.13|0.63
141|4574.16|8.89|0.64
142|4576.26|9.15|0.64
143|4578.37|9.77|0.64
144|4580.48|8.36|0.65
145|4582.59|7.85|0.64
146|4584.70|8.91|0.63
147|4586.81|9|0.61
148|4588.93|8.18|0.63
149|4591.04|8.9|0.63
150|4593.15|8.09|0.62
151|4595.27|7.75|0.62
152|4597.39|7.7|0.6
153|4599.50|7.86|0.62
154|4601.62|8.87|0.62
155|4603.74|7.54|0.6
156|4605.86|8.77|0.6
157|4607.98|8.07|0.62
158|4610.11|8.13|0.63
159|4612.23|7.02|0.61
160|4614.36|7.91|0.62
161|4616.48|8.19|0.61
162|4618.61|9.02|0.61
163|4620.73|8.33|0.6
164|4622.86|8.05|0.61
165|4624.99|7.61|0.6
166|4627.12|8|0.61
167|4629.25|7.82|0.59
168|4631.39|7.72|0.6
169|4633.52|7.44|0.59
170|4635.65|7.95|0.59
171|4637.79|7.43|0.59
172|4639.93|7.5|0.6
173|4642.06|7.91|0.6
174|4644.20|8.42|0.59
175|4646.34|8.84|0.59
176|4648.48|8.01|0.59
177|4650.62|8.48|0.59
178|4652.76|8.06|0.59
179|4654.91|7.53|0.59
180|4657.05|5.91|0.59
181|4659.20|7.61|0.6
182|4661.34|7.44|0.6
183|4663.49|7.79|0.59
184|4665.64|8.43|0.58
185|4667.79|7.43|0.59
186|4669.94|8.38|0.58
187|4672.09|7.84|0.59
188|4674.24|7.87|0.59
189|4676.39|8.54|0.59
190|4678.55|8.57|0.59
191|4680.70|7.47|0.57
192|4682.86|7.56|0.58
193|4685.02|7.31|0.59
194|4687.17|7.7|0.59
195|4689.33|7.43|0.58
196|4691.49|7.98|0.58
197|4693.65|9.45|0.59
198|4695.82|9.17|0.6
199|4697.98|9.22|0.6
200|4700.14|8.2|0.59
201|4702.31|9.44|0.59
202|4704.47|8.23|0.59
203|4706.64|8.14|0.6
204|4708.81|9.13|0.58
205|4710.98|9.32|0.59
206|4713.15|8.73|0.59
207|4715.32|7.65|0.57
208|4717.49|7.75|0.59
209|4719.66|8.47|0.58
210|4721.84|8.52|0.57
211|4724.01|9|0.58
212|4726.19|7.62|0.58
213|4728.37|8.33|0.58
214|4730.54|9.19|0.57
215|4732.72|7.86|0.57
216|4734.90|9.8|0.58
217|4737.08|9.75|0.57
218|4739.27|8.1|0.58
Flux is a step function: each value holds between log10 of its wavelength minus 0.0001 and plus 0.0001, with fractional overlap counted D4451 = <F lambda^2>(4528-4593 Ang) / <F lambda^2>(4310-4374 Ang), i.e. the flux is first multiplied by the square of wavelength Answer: 1.45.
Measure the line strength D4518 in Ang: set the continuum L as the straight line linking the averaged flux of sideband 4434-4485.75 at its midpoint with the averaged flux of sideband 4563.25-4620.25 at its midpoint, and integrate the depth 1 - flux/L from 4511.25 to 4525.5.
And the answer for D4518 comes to 0.22 Ang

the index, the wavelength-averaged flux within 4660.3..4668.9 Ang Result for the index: 7.77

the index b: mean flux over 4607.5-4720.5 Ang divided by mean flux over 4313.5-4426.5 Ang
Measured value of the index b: 1.4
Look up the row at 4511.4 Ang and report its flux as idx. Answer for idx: 8.32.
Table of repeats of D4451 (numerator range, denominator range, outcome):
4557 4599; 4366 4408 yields 1.95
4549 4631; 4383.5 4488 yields 1.41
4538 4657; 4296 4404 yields 1.63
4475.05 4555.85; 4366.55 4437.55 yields 1.70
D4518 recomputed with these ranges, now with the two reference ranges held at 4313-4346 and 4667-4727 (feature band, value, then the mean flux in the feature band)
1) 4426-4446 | 3.7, 6.04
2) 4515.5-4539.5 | -2.2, 8.42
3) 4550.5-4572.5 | -1.4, 8.32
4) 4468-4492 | -1.3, 7.98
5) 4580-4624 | -1.3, 8.21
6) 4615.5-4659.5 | 1.1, 7.9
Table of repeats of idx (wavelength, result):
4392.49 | 3.18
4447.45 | 6.38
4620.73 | 8.33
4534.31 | 8.74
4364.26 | 7.74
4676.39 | 8.54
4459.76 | 8.49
